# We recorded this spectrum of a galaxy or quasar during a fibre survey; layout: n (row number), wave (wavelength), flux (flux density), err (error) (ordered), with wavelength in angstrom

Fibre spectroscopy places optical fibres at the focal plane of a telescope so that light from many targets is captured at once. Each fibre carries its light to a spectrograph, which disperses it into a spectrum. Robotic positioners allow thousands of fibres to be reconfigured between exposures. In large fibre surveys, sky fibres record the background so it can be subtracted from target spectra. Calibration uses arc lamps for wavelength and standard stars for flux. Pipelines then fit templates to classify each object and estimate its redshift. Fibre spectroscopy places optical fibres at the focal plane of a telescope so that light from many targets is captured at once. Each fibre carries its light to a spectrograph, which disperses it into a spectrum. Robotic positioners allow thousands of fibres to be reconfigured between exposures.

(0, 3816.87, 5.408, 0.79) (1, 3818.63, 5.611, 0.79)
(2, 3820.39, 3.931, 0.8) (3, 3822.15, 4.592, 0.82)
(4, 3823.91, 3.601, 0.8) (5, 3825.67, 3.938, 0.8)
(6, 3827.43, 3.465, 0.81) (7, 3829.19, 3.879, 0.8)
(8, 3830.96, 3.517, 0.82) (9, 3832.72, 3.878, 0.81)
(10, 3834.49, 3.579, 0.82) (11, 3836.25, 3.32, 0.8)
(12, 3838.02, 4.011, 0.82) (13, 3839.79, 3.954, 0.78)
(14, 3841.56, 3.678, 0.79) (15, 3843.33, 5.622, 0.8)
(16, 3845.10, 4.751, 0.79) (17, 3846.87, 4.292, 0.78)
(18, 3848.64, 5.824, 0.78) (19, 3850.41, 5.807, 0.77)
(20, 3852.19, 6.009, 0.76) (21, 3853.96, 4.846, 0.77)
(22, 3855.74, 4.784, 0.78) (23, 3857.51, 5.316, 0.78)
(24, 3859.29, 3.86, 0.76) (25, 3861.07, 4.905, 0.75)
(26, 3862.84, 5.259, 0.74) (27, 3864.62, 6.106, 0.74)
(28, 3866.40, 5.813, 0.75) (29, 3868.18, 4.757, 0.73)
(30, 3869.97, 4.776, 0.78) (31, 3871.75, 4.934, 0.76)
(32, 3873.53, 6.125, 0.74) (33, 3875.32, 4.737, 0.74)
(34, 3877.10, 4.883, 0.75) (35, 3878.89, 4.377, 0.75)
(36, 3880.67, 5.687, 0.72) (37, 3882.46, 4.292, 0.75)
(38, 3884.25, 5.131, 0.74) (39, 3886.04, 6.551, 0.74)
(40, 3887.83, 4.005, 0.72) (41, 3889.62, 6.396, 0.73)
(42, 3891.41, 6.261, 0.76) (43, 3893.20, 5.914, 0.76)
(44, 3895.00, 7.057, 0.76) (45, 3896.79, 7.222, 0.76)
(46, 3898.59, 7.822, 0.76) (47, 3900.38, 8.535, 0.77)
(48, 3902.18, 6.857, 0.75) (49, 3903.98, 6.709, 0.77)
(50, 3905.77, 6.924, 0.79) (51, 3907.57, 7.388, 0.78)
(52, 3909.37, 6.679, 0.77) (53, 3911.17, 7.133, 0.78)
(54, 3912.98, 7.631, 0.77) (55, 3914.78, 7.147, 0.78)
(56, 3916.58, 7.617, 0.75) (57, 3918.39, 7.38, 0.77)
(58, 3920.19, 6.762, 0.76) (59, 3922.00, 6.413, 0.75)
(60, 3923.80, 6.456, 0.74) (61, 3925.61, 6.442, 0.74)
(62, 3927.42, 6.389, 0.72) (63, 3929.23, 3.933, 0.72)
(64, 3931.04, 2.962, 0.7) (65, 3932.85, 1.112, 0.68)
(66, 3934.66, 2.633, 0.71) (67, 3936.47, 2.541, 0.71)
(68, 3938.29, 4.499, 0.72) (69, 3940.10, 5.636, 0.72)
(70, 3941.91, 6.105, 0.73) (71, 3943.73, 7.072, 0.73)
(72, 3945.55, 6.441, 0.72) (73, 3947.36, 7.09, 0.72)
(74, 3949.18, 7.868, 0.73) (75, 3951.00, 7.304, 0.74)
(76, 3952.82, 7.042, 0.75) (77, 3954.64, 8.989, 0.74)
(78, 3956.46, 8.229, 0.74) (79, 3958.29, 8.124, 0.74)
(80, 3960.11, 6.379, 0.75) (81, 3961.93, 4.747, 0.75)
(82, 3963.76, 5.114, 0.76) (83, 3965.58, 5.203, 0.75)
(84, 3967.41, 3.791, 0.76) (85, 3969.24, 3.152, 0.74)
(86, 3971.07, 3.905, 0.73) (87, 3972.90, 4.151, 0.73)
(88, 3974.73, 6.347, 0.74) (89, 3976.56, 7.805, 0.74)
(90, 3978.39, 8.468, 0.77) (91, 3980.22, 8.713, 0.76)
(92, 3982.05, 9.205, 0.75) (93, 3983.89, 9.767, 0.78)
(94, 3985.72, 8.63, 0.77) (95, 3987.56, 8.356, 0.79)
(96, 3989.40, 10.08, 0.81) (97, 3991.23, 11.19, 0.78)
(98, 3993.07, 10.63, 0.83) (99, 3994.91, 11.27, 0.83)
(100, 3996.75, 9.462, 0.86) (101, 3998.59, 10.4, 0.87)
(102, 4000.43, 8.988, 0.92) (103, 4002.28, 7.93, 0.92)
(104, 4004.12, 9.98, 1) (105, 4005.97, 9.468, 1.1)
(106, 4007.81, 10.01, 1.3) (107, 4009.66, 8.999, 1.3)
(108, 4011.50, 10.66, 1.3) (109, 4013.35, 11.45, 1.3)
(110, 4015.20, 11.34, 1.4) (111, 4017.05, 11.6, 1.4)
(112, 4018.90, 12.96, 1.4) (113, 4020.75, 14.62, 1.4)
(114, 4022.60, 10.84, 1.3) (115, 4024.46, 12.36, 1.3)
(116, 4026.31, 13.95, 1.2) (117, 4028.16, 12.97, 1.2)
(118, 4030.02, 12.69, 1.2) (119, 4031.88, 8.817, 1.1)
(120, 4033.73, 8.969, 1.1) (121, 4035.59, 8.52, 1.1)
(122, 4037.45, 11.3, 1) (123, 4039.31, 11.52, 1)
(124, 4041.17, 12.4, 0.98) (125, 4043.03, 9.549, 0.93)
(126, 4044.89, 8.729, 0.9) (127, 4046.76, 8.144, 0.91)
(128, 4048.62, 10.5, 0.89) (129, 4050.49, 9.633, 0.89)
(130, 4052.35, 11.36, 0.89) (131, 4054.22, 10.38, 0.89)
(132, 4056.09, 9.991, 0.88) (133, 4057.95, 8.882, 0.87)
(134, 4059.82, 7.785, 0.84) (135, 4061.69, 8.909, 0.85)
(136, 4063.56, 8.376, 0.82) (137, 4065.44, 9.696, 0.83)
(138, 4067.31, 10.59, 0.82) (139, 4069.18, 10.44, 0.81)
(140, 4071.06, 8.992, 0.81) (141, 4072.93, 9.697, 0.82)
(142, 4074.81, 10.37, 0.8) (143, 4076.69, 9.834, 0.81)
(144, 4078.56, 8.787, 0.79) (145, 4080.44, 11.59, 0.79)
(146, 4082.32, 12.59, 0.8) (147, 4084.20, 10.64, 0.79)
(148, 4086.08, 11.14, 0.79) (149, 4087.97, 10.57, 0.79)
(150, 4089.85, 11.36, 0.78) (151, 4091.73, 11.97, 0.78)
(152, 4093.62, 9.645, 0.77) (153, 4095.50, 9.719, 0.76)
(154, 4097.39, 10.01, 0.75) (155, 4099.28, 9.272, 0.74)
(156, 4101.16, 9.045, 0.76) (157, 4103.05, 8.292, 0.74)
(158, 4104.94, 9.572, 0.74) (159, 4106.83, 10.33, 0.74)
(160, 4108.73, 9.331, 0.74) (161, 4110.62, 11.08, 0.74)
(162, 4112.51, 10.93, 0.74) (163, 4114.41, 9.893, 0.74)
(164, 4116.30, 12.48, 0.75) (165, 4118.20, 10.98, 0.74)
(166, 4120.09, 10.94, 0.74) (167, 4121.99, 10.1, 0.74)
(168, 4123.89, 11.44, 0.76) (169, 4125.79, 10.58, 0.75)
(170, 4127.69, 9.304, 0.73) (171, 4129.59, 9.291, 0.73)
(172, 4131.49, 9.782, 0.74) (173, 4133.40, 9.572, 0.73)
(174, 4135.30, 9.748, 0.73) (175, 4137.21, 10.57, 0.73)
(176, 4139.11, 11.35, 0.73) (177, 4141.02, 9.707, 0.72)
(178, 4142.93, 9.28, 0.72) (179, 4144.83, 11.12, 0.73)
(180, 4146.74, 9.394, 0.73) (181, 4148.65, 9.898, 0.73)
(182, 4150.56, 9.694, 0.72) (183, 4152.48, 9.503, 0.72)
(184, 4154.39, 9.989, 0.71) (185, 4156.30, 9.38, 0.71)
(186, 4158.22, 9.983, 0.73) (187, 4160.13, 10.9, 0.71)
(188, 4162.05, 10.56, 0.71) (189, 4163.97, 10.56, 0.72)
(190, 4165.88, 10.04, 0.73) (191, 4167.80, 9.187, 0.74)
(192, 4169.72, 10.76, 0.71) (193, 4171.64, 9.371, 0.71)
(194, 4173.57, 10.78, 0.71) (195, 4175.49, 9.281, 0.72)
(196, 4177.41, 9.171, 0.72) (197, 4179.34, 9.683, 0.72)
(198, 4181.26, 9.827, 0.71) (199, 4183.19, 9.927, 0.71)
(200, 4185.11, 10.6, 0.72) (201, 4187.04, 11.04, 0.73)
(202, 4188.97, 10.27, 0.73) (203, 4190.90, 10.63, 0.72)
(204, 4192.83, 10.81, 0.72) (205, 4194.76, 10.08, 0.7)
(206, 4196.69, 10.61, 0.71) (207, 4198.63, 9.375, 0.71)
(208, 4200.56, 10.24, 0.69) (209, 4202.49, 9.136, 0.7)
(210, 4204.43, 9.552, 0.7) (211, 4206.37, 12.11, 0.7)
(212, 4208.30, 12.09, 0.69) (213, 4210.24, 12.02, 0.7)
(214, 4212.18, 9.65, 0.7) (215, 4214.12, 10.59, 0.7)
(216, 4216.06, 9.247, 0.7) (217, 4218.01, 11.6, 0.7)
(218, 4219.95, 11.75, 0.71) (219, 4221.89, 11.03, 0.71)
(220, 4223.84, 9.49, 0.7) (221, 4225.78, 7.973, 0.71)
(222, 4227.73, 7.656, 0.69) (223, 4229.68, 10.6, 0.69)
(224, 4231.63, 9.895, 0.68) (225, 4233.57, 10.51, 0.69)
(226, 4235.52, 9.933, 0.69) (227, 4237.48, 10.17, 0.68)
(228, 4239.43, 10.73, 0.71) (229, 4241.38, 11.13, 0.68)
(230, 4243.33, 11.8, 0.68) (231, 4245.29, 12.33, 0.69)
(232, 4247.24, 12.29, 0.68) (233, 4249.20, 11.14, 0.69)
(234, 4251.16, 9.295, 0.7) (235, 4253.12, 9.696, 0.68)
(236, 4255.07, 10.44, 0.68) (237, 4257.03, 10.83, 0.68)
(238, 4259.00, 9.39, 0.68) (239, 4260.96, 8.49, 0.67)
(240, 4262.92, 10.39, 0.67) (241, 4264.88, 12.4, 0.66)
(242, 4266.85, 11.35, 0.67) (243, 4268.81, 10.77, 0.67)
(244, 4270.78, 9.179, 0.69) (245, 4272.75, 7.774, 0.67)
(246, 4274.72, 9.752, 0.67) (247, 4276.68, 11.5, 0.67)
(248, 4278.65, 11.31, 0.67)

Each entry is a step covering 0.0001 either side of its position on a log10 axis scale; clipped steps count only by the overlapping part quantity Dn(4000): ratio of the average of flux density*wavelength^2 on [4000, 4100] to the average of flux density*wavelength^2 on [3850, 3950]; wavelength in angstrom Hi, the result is 1.9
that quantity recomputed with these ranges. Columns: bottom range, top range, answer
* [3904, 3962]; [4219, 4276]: 1.92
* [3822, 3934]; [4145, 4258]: 2.23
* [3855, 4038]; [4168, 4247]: 1.58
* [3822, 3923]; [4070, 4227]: 2.13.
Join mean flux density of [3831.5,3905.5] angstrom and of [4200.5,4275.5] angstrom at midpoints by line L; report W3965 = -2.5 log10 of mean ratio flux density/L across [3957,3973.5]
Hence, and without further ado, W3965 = 0.30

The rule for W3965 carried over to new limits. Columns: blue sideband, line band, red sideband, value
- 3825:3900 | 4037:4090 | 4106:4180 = -0.16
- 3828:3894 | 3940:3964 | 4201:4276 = -0.12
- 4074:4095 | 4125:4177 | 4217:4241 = 0.05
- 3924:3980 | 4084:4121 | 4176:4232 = -0.23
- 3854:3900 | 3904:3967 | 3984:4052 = 0.22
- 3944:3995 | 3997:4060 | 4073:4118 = -0.20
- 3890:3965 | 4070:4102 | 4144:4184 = -0.18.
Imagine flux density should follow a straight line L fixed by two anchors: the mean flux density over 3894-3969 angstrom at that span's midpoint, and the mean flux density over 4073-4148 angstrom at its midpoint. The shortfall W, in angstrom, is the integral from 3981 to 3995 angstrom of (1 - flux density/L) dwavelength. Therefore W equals -4.2 angstrom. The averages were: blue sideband 6.25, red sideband 10.3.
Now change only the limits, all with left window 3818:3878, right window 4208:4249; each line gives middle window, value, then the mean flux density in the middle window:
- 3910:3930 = -3.2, 6.68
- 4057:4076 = -3.1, 9.38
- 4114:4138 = -3.7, 10.4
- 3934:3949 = 1.7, 5.42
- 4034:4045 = -3.9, 10.4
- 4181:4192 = -0.6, 10.4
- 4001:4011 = -3.1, 9.32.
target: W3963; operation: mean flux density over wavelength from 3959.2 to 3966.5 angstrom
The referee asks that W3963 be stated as 5.36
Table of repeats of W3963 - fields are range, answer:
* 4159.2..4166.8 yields 10.5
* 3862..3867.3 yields 5.73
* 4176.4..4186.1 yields 9.85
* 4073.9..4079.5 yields 9.67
